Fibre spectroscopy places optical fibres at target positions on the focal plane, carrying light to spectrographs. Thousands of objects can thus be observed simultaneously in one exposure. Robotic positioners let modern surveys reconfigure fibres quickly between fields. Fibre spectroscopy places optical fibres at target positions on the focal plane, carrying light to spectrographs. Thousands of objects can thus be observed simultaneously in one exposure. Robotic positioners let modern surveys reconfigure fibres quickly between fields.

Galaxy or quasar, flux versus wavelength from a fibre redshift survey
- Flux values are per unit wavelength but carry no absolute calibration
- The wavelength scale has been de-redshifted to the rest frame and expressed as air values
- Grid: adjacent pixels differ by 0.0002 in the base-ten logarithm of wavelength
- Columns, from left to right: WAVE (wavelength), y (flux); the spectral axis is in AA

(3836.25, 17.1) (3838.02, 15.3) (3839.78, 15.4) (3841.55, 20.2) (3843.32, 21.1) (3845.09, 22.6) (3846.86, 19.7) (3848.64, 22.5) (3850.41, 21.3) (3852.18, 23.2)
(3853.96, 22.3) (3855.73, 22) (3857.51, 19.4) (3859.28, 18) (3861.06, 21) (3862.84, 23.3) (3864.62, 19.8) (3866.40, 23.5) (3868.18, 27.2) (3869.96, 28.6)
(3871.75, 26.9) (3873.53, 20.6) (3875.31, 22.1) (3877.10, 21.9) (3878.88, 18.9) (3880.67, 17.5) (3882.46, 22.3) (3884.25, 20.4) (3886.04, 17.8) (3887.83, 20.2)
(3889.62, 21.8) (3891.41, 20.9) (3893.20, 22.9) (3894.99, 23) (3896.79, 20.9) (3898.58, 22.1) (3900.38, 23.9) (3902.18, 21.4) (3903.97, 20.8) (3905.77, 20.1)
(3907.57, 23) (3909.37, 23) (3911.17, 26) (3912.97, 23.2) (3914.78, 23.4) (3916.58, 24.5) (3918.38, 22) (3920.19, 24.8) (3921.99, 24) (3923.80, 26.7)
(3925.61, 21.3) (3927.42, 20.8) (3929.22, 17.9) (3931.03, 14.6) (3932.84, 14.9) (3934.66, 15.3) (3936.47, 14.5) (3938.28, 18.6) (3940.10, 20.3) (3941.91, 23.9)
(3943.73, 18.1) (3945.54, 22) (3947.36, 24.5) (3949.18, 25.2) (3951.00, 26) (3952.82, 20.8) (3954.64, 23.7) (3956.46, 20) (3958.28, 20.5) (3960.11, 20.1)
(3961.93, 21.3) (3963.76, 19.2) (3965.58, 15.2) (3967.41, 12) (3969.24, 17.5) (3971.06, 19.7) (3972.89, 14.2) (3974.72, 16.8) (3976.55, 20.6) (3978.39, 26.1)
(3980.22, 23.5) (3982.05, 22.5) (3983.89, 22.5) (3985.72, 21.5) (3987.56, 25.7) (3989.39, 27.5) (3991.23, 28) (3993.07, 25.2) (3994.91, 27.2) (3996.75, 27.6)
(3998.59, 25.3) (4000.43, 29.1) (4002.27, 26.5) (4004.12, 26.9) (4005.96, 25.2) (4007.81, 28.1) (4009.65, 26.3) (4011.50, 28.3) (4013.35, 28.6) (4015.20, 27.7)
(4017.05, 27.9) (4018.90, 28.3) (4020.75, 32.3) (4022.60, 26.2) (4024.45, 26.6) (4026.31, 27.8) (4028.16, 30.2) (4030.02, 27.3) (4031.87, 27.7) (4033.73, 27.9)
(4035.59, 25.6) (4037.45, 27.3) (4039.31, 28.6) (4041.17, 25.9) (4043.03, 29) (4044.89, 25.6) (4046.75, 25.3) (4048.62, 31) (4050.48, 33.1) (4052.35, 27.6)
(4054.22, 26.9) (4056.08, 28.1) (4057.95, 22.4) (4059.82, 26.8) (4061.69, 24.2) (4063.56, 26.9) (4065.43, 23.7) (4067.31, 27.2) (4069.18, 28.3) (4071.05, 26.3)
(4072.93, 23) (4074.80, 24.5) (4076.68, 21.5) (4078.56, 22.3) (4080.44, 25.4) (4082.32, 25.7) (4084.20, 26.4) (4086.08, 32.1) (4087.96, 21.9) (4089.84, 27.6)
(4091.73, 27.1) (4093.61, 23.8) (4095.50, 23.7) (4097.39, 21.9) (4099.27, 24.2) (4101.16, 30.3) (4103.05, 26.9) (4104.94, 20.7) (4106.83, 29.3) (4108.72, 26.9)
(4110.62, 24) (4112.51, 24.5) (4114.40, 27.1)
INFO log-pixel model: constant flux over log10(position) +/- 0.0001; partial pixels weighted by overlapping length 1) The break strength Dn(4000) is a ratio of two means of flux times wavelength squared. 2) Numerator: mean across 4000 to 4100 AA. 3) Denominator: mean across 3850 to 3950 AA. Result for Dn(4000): 1.33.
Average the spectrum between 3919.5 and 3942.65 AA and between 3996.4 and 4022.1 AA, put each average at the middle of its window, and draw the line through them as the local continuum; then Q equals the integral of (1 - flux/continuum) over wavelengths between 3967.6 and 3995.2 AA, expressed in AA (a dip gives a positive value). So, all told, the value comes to 3.1 AA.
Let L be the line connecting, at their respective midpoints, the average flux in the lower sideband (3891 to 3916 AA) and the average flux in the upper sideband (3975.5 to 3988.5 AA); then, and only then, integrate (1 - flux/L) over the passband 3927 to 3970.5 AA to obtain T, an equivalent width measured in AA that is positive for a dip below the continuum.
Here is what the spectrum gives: 6.5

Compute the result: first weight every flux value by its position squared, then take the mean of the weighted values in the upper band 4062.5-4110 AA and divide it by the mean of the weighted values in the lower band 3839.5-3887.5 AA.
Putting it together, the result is 1.32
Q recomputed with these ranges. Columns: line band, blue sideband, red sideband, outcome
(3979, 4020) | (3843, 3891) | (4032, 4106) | -2.96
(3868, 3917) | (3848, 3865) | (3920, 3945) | -4.19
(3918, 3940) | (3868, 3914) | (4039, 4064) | 3.51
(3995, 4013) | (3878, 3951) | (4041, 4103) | -2.33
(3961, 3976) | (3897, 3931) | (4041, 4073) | 4.39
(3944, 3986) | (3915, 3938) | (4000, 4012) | 5.04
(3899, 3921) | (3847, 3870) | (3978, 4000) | 0.39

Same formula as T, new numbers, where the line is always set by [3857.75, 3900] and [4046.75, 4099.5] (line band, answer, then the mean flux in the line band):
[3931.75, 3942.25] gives 2.50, 17.5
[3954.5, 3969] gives 2.98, 18.7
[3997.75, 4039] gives -4.85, 27.6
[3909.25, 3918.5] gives -0.56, 23.9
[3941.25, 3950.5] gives 0.14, 22.8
